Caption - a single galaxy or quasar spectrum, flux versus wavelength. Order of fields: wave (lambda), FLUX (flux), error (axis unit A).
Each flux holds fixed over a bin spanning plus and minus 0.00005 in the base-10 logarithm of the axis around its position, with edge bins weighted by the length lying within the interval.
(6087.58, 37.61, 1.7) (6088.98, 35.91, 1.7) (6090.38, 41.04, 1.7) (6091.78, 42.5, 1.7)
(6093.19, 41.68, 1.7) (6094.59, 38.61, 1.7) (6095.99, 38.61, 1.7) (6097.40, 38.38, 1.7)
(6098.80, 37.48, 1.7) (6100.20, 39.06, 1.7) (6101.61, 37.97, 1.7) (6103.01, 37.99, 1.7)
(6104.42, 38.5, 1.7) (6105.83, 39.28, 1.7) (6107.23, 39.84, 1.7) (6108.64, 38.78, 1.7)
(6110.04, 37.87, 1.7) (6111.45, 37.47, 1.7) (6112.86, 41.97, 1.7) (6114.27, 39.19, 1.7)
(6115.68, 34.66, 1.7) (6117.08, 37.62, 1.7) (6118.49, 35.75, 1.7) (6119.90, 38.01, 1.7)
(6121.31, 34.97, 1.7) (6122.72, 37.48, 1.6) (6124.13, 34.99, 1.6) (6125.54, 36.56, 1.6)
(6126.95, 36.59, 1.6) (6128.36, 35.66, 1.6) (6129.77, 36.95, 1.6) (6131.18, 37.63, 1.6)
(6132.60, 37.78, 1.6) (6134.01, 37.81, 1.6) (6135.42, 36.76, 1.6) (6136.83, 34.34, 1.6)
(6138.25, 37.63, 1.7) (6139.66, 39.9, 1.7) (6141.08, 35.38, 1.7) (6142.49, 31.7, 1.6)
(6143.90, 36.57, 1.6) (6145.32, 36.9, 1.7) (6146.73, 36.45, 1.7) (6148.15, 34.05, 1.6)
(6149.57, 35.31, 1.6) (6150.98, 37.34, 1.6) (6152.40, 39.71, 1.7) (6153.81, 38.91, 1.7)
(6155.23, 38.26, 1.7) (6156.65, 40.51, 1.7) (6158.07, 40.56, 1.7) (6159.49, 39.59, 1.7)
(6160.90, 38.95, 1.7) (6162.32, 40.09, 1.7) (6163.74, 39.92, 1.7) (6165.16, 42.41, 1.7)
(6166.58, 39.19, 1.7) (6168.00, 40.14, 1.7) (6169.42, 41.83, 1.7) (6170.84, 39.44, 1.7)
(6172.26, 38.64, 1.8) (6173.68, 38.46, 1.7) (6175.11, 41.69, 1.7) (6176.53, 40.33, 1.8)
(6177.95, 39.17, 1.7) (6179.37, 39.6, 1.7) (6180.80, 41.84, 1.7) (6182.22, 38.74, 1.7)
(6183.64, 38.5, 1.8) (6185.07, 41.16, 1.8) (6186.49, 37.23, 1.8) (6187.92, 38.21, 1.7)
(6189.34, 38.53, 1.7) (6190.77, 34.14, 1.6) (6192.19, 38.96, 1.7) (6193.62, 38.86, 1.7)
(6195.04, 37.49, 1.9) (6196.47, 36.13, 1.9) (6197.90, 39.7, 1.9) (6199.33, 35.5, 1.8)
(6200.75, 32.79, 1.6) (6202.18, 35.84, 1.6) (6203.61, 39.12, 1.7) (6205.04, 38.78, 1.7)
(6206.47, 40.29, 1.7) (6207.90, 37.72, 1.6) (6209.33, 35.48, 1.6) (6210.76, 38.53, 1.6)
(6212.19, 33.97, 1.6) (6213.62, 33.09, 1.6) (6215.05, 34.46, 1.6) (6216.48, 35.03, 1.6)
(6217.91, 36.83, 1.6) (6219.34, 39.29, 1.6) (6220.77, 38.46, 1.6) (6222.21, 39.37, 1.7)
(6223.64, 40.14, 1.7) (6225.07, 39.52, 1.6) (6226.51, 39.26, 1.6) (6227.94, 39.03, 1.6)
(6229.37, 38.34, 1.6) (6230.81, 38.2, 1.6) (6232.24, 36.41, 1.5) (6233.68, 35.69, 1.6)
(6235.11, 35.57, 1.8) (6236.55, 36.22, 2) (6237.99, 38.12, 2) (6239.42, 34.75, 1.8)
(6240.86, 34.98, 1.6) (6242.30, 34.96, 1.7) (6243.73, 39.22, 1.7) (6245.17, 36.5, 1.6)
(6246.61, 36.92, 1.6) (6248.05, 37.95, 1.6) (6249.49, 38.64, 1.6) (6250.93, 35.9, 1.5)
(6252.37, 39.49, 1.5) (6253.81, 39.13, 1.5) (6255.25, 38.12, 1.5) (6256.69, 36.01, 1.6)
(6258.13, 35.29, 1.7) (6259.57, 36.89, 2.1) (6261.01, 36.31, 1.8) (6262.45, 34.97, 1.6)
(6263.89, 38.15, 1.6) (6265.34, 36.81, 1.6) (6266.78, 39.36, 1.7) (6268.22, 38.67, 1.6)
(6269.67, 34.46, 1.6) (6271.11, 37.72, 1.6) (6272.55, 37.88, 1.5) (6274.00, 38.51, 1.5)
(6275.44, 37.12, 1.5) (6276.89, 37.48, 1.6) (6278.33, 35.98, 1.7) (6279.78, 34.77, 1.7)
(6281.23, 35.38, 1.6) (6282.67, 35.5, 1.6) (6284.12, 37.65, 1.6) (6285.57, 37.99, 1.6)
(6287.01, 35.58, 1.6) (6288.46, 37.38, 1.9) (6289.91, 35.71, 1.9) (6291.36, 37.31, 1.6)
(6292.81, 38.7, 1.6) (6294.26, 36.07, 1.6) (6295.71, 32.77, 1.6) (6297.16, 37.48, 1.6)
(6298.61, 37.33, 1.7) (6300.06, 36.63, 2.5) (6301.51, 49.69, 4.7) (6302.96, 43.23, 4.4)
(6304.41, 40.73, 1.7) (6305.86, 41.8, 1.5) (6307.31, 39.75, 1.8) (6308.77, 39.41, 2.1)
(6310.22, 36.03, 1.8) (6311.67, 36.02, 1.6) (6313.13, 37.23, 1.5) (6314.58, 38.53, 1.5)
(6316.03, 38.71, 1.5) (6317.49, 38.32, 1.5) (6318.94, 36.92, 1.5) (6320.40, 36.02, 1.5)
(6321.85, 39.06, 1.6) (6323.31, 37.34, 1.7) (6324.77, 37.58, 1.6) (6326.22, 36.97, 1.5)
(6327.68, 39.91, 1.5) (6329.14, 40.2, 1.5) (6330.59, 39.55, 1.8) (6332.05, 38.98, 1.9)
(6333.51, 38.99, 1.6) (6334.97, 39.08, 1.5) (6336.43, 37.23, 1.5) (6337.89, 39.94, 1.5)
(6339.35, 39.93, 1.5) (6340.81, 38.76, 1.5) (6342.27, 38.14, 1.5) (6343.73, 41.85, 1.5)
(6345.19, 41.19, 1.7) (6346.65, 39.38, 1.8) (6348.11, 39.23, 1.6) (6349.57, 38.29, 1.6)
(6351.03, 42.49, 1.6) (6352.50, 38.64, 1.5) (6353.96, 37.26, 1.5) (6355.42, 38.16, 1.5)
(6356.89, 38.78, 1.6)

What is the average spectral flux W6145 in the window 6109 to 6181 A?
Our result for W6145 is 38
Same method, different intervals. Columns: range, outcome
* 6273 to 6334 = 38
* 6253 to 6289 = 36.9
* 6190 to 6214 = 36.9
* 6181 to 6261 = 37.4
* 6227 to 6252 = 37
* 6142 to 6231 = 38.2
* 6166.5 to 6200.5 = 38.8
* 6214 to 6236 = 37.6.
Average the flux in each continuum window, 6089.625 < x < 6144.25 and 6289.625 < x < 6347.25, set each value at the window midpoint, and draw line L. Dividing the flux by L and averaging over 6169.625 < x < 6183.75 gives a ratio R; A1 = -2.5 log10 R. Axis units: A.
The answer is -0.05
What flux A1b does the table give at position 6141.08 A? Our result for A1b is 35.38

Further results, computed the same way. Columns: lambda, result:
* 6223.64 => 40.14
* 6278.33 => 35.98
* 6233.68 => 35.69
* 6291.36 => 37.31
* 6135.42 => 36.76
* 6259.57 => 36.89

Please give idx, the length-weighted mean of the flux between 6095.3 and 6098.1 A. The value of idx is 38.4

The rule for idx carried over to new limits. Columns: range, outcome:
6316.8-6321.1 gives 37.1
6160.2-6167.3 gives 40.1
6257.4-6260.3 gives 36.1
